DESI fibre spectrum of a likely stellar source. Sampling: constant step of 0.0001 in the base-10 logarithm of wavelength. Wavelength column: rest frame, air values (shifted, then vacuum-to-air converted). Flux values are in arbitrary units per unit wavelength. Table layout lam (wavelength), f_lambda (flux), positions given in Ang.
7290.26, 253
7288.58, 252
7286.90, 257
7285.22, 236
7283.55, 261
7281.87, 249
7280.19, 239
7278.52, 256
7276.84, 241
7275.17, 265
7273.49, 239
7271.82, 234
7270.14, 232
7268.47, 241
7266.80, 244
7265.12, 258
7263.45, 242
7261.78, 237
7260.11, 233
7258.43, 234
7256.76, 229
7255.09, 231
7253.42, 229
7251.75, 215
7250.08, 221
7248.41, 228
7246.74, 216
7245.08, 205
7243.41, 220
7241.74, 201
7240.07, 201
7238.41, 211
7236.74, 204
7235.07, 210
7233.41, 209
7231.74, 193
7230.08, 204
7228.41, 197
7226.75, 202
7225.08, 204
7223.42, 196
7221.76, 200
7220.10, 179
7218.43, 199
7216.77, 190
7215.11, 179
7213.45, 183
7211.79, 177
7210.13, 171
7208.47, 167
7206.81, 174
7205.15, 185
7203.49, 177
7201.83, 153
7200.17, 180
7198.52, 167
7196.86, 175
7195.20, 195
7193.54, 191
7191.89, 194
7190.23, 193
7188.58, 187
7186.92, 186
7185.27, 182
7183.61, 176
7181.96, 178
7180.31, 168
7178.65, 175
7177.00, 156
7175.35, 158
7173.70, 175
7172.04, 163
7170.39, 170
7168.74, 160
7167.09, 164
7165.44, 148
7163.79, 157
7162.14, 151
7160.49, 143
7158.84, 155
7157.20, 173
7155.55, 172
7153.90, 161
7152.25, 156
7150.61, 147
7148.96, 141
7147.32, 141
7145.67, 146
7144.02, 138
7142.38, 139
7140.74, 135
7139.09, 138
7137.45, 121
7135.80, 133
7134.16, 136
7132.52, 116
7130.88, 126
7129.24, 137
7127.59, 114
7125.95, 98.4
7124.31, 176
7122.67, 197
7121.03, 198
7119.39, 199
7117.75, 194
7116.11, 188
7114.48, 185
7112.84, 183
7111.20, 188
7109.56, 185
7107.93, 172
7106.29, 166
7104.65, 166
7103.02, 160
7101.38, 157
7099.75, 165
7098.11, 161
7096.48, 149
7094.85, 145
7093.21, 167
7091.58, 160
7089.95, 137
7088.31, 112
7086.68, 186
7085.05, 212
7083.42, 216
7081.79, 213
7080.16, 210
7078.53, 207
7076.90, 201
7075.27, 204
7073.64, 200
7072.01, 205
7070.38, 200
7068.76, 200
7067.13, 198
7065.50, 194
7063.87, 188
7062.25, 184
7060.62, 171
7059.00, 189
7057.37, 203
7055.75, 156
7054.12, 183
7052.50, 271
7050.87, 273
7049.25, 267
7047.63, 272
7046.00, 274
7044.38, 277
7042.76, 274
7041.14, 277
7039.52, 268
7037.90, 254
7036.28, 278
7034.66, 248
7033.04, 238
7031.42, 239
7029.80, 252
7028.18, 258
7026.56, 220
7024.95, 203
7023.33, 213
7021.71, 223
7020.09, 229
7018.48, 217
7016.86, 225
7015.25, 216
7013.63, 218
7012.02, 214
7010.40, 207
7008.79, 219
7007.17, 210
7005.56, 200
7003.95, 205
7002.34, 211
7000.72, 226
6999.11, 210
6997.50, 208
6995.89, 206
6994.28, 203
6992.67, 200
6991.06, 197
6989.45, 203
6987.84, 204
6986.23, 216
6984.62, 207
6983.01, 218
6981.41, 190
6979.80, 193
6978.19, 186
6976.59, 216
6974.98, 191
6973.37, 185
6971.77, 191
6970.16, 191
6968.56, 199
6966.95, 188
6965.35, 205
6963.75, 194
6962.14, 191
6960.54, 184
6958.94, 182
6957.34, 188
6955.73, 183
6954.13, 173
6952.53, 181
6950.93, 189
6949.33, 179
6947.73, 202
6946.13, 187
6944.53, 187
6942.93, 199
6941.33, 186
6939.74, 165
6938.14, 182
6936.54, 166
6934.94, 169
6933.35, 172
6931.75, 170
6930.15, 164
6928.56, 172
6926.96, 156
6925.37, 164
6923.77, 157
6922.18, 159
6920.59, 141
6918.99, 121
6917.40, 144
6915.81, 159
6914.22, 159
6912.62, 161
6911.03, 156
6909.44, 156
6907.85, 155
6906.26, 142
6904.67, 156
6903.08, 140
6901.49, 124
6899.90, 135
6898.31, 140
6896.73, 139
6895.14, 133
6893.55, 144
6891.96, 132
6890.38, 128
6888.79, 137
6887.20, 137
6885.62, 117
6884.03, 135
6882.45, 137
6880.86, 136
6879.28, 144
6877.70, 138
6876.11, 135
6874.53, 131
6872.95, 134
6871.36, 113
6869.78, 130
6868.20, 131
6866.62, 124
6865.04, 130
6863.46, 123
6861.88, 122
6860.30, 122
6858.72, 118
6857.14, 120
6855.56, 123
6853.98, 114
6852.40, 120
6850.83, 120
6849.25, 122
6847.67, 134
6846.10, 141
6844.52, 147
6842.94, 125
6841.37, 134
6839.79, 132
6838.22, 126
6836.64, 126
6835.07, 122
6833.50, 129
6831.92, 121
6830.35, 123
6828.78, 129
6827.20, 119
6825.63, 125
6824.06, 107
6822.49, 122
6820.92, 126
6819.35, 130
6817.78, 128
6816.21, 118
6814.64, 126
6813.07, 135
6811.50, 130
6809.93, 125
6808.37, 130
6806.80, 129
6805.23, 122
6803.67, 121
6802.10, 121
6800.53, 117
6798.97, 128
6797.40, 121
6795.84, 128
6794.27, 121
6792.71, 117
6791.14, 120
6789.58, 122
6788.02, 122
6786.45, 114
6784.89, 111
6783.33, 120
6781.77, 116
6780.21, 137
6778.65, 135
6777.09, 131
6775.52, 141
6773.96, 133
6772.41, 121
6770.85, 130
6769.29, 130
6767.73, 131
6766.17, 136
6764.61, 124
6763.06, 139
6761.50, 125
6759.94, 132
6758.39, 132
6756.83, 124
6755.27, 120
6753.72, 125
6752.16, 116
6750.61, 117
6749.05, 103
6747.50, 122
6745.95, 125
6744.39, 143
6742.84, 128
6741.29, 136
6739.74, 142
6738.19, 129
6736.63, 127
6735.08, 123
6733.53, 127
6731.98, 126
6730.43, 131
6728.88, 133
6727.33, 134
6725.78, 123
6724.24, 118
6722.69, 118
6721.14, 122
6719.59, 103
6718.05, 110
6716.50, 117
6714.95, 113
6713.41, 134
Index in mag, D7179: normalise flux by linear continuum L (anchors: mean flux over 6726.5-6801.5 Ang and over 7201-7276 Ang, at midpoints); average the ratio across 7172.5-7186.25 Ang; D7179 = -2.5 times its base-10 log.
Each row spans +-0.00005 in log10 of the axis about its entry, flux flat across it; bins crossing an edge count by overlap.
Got 0.17 mag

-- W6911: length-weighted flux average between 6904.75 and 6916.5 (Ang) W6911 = 155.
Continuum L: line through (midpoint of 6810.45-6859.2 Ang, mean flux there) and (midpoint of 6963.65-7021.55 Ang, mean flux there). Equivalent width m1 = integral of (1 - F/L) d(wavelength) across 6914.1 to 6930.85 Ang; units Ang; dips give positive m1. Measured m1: 1.6 Ang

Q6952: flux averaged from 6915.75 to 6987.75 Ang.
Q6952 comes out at 181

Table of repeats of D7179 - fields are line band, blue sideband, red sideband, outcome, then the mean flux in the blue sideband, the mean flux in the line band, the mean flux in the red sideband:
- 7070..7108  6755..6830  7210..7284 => 0.048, 125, 178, 218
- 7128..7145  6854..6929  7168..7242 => 0.305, 138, 132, 184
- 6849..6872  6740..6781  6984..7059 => 0.335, 128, 122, 227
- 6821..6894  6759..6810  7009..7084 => 0.197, 126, 128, 224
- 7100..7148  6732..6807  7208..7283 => 0.228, 126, 156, 216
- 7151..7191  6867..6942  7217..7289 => 0.230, 147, 167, 224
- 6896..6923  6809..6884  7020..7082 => 0.080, 127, 146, 226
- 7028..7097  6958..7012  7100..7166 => -0.198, 201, 214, 156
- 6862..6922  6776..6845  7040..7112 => 0.072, 125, 138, 198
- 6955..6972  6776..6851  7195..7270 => -0.235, 125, 191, 204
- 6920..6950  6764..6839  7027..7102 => -0.026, 125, 173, 211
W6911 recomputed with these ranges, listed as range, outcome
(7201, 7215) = 174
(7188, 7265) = 200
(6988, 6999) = 203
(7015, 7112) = 208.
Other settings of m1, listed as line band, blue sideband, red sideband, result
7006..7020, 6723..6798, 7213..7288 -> -3.2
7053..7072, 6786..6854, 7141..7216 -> -4.5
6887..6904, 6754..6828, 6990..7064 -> 3.4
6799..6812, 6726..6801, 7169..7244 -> 0.7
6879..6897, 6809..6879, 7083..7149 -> -0.4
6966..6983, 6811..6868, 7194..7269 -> -4.7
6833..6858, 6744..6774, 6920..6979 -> 3.9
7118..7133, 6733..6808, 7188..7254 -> 2.2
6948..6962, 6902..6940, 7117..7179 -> -2.4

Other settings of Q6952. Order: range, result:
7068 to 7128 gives 178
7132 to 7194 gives 159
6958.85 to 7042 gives 214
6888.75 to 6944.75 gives 155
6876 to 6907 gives 136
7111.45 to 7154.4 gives 152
